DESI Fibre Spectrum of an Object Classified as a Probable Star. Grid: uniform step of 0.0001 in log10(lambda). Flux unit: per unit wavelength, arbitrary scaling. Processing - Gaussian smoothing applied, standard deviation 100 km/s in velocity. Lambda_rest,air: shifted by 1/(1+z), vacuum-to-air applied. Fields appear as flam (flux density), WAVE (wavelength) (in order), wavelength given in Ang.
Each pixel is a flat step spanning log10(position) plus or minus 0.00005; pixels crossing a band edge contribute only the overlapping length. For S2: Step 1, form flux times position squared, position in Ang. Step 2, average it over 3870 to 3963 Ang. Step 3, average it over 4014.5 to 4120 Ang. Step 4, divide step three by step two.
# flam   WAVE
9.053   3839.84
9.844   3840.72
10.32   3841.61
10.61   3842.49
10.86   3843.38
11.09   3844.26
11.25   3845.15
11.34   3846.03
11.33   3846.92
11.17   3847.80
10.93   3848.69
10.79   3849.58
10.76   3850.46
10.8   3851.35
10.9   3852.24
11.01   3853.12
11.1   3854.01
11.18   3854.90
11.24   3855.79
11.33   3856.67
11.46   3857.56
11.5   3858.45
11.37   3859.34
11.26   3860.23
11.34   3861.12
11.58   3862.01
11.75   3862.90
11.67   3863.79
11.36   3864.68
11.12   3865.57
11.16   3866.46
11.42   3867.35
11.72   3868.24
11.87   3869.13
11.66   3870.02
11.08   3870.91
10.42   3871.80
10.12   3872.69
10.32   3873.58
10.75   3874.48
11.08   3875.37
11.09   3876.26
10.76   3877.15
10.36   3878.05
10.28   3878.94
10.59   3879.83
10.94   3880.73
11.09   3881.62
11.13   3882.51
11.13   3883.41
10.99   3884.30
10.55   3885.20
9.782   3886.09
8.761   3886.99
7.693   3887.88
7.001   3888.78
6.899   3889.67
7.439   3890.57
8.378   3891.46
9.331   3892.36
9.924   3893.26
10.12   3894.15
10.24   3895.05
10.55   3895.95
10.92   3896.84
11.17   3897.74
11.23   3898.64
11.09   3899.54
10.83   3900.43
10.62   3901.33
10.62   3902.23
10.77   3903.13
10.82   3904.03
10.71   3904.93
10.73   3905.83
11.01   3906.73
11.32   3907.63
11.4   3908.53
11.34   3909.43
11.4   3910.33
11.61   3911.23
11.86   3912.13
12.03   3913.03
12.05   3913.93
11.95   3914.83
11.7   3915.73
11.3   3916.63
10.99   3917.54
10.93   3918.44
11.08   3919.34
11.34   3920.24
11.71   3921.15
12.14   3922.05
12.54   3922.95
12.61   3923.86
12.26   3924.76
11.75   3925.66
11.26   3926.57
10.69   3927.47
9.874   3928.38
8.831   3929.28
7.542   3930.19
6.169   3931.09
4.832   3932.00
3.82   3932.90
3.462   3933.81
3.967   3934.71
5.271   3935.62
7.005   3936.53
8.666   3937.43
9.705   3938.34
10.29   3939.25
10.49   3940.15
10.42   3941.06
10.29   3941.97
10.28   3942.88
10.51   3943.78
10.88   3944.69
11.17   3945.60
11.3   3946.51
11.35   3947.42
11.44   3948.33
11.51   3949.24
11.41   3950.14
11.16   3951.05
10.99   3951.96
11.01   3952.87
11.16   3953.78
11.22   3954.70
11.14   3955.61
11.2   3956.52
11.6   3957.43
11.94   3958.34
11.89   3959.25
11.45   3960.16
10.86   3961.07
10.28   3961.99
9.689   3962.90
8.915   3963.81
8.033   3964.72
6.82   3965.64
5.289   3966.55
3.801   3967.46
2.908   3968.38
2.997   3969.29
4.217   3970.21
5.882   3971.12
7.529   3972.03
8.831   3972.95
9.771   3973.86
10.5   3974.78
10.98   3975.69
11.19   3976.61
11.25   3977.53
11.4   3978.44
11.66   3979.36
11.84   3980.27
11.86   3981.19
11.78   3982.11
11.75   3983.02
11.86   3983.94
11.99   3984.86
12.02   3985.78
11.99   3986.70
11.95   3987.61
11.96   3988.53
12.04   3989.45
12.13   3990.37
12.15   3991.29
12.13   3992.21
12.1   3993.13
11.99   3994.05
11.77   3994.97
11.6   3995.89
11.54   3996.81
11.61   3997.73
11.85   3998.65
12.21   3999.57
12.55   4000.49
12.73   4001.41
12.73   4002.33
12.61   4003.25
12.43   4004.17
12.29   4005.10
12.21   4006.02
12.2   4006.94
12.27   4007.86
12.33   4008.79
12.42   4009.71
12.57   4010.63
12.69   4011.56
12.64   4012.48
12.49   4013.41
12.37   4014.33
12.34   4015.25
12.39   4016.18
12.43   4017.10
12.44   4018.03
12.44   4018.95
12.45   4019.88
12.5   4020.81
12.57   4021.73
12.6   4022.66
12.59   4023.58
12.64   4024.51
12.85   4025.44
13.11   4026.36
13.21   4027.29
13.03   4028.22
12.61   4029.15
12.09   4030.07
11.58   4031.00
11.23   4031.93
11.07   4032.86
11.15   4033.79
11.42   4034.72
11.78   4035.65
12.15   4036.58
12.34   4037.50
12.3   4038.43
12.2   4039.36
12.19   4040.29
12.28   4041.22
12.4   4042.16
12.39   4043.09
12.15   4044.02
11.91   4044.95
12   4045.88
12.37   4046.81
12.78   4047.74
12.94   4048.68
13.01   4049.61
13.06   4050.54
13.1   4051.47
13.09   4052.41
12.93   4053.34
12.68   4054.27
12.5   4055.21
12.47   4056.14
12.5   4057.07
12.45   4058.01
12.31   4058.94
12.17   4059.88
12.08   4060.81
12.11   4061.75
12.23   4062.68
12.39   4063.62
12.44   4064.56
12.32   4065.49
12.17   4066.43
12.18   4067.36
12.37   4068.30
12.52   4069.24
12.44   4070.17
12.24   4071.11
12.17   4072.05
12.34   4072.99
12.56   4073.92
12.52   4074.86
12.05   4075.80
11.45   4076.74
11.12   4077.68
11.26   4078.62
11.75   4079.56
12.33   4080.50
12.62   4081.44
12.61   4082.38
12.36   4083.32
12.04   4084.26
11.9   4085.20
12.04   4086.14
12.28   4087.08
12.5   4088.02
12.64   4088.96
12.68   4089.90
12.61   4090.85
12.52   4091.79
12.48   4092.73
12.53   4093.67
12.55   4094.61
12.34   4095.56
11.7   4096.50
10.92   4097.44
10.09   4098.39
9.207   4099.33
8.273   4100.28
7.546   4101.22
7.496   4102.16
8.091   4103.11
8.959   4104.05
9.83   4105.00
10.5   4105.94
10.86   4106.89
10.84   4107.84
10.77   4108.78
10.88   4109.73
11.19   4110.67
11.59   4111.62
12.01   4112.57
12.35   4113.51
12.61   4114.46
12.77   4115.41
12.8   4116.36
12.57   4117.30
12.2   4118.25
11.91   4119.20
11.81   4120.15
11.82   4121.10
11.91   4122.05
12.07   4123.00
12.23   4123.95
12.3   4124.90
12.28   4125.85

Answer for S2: 1.2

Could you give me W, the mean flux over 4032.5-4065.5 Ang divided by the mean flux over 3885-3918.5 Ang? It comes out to 1.2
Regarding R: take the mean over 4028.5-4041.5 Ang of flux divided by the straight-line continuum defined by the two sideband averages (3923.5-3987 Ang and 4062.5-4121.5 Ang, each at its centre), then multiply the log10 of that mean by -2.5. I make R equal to -0.11 mag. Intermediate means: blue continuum 9.59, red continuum 11.6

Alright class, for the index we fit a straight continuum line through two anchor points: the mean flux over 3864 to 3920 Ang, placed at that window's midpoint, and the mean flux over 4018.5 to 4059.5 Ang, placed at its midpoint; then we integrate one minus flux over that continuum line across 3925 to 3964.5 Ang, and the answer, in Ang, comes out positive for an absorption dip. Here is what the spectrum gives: 5.44 Ang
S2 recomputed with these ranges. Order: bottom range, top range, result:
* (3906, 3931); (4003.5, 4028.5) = 1.18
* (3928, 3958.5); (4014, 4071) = 1.38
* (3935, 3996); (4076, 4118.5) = 1.19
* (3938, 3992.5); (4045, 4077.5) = 1.27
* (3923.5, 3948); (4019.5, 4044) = 1.42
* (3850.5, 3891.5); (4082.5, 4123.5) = 1.20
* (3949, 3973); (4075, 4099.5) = 1.42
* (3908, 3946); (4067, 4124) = 1.26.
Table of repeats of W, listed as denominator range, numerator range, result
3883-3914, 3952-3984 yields 0.92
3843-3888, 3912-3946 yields 0.89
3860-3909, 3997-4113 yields 1.14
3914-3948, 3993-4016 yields 1.26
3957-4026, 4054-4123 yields 1.06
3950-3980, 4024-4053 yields 1.32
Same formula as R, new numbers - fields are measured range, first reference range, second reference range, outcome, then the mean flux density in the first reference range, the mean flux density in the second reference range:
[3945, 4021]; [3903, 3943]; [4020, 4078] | 0.01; 10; 12.3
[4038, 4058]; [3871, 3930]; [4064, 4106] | -0.10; 10.7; 11.6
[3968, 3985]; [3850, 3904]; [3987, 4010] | 0.25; 10.6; 12.2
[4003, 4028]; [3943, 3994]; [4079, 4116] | -0.17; 10.3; 11.3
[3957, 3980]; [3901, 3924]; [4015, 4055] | 0.32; 11.4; 12.4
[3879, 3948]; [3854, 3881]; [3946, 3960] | 0.12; 11.1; 11.4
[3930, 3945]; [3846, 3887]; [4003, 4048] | 0.43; 11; 12.3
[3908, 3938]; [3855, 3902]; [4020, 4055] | 0.12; 10.6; 12.4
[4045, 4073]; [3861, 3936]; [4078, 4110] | -0.13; 10.3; 11.2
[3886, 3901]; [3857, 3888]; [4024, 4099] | 0.17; 10.9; 12.3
